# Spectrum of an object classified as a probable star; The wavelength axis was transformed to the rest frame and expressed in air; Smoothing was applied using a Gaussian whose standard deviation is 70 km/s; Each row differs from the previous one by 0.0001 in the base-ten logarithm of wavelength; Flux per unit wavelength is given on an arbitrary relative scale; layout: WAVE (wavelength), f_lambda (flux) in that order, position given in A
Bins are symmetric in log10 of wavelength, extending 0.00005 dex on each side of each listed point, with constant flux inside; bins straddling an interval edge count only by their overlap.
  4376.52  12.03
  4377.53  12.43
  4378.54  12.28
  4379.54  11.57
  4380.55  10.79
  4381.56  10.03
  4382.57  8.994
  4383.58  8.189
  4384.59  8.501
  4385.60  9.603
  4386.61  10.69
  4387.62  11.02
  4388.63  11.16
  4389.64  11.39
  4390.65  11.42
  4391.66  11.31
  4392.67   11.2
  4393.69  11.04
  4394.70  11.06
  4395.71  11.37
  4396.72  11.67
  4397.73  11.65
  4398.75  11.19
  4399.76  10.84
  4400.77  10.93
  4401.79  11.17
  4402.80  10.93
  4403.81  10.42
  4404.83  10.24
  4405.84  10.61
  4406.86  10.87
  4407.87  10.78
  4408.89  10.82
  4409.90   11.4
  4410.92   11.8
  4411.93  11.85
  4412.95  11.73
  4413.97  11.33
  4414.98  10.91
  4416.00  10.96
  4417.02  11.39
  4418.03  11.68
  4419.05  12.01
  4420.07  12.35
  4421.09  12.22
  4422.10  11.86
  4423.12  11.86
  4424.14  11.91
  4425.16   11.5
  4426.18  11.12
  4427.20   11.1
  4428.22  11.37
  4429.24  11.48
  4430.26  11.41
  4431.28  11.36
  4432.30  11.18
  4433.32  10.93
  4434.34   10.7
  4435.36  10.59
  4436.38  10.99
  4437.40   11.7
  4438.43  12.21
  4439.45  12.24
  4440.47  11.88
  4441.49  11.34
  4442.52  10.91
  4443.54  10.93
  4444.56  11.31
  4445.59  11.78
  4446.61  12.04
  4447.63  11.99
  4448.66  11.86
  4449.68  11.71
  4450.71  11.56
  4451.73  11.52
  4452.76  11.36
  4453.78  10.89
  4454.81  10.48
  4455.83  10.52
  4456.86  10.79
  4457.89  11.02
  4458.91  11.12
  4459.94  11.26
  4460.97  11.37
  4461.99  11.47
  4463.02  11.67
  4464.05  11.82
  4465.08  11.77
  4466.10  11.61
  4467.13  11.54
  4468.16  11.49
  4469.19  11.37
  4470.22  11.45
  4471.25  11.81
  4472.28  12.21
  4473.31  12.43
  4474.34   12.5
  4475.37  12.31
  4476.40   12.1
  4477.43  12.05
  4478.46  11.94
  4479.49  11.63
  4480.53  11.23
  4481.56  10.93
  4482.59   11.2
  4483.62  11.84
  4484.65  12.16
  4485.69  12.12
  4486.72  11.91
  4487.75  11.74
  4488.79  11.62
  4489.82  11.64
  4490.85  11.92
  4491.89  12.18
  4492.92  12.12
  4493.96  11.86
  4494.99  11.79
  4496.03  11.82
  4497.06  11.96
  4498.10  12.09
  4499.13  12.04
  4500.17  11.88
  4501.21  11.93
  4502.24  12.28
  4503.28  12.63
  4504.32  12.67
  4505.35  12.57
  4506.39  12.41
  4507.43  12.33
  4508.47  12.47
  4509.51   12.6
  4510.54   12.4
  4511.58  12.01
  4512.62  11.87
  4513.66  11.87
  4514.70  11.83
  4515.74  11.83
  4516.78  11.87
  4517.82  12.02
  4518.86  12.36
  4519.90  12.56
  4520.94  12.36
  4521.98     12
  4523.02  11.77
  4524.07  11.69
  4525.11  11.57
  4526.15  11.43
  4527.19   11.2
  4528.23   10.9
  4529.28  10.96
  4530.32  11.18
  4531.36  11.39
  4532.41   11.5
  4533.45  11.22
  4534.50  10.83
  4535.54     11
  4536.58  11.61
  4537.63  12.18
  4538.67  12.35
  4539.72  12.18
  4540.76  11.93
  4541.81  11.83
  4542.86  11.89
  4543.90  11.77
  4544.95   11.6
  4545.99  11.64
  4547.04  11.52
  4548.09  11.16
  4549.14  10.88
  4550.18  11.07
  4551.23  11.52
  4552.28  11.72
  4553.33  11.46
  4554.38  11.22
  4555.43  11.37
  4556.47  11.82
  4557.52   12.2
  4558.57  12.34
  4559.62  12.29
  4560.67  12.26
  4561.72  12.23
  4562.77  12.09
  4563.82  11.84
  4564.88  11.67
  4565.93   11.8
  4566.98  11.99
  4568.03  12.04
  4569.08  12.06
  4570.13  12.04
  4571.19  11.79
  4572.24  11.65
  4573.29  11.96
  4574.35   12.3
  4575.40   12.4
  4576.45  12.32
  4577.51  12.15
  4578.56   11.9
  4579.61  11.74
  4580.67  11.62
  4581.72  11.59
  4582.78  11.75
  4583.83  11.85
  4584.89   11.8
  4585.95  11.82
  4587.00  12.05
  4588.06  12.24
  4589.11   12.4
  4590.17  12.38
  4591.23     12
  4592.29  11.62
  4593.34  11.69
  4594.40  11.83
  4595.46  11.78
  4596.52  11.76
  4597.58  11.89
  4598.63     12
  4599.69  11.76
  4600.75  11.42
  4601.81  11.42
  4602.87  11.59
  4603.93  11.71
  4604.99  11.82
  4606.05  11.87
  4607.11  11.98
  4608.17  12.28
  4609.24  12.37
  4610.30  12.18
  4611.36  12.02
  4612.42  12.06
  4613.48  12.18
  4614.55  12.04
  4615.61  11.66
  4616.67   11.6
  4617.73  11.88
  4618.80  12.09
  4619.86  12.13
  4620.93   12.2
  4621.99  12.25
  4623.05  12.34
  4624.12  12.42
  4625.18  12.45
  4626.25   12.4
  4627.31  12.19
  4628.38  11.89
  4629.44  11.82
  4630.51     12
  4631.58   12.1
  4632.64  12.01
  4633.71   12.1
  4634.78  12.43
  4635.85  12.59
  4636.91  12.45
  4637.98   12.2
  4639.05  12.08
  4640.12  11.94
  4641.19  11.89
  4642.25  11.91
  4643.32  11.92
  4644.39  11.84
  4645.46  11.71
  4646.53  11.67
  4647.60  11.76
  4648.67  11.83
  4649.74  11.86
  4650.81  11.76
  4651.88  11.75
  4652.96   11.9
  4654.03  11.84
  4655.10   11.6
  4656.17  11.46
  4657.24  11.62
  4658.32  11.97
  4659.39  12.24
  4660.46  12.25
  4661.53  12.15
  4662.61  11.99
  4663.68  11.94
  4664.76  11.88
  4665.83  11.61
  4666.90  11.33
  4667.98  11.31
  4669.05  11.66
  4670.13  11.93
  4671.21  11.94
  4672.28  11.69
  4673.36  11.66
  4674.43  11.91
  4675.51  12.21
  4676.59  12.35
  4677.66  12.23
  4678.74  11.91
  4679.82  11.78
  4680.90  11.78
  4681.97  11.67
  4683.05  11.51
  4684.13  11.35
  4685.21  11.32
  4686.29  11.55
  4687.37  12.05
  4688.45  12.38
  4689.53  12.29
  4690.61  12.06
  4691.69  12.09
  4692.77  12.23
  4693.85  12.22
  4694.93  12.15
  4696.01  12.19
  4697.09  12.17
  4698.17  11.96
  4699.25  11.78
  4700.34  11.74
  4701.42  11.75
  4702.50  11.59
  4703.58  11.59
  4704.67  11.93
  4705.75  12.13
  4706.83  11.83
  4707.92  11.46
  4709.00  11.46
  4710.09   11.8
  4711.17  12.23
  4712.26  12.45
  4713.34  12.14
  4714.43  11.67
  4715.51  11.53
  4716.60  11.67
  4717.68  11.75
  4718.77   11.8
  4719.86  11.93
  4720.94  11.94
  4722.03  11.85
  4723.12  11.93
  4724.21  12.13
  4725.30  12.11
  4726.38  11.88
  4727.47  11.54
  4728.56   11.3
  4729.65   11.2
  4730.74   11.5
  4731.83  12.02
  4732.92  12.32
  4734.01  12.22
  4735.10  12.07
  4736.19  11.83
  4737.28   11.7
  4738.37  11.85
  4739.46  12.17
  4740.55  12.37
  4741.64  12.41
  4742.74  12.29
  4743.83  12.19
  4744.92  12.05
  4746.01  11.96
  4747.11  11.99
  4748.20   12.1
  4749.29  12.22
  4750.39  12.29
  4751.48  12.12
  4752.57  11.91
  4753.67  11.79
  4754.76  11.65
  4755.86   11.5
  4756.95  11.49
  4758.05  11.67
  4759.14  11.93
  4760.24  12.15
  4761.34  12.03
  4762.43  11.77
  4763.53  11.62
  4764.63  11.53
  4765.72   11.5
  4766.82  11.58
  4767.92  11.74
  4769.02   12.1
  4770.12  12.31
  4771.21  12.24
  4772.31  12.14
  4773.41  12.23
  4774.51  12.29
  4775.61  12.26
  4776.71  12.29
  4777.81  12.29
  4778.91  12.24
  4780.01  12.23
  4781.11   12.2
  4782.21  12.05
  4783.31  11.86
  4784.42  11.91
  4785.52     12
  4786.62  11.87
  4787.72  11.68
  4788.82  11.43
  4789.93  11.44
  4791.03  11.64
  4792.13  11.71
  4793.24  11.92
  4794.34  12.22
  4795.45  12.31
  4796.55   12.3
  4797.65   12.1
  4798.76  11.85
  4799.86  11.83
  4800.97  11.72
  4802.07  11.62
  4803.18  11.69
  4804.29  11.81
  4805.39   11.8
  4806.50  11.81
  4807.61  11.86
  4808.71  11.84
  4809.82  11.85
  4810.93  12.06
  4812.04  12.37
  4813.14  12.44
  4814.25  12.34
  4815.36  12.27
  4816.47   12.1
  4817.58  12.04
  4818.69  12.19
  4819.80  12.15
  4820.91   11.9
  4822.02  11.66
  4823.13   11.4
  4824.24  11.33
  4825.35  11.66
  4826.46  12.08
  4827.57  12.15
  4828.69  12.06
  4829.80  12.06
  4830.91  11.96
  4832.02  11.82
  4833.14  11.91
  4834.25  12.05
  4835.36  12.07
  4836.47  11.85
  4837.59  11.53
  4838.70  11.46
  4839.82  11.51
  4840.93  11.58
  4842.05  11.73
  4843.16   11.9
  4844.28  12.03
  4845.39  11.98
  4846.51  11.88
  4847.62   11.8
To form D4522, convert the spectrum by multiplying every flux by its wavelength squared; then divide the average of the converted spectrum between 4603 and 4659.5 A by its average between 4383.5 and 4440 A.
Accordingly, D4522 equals 1.18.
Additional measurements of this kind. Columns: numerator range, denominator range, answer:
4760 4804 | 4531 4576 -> 1.12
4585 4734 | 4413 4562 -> 1.10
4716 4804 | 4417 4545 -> 1.15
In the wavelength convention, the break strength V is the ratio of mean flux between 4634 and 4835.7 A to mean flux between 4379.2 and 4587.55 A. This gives 1.0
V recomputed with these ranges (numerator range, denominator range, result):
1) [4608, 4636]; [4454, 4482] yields 1.05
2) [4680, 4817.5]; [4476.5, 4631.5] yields 1.00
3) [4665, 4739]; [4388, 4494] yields 1.03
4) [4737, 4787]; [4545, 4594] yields 1.01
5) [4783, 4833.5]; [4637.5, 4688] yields 1.01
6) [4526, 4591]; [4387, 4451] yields 1.04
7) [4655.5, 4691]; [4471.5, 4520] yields 0.98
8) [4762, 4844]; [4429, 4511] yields 1.02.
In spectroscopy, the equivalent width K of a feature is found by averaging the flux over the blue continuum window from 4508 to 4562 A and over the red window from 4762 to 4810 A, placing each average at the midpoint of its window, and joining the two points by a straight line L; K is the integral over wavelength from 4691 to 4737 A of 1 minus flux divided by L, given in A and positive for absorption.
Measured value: -0.04 A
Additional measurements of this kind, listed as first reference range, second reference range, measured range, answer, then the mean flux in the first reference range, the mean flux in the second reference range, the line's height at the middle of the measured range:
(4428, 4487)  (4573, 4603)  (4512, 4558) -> 0.4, 11.5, 11.9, 11.7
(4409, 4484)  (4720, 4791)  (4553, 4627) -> -1.5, 11.5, 11.9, 11.7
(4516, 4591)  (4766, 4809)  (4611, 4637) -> -0.6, 11.8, 12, 11.8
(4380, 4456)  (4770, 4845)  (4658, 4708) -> -0.8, 11.2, 11.9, 11.7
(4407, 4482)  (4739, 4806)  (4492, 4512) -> -1.1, 11.5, 12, 11.6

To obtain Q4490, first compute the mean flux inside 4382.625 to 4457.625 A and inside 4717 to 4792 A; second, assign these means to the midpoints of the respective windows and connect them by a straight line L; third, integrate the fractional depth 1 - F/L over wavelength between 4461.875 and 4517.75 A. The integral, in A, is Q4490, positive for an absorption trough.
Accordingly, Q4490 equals -2.9 A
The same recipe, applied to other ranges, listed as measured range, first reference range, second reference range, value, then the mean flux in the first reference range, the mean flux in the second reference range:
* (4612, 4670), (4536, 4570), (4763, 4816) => -0.5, 11.8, 12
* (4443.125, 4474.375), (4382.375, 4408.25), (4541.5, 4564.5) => -1.0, 10.7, 11.7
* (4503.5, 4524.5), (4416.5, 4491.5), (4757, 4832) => -1.0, 11.6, 11.9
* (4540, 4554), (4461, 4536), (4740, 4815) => 0.4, 11.8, 12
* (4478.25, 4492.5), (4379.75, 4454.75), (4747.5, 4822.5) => -0.5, 11.2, 12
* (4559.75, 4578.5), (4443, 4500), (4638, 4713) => -0.4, 11.7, 11.9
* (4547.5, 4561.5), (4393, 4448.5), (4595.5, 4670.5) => 0.1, 11.4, 11.9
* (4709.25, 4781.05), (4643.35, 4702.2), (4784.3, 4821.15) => -0.3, 11.9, 11.9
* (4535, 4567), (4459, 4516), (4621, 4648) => 0.6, 11.9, 12.1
